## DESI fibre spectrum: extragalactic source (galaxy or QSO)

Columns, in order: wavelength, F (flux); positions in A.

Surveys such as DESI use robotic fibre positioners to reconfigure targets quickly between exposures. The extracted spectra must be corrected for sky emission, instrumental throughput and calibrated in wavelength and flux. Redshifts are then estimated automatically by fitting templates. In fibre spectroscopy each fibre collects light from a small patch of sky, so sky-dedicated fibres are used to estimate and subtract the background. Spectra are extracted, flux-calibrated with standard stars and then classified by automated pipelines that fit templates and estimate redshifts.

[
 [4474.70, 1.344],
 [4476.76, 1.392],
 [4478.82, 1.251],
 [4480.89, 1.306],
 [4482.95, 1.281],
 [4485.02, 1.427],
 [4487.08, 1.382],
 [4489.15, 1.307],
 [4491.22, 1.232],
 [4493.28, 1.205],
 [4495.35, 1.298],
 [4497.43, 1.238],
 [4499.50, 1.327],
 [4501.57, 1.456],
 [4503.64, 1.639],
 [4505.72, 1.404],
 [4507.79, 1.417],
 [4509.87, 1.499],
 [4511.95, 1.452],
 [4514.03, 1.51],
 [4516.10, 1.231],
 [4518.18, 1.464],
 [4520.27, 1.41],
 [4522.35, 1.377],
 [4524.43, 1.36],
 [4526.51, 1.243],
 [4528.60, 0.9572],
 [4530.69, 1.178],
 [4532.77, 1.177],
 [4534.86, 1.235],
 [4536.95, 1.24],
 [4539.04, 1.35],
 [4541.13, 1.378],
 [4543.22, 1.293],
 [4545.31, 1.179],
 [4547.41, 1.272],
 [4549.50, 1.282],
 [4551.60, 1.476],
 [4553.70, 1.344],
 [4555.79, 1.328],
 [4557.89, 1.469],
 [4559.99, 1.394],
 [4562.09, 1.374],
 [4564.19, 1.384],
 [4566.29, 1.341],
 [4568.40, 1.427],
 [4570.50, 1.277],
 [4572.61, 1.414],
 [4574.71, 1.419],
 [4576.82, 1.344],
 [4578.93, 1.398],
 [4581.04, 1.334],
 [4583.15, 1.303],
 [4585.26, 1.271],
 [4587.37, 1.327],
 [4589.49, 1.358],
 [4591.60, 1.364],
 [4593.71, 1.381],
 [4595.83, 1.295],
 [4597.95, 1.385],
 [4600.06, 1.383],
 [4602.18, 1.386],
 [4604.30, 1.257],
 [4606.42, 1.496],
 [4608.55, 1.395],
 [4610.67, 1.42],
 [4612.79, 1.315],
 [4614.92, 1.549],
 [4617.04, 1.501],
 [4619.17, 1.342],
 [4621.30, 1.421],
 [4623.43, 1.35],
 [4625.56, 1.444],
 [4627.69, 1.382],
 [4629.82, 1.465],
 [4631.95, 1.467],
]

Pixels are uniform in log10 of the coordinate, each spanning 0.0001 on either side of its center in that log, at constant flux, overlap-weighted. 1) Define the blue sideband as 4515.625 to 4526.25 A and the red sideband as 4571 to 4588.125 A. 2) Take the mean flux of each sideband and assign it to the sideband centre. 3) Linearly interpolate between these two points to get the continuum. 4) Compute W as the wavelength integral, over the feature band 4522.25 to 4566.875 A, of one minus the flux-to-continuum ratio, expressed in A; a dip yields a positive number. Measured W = 2.0 A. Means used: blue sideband 1.37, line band 1.3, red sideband 1.35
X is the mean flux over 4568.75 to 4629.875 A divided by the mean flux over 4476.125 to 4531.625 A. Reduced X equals 1.03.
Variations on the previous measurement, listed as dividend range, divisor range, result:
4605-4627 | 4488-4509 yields 1.05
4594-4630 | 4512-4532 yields 1.07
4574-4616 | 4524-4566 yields 1.06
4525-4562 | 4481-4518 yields 0.94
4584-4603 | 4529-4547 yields 1.08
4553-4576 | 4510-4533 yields 1.05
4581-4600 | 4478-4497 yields 1.03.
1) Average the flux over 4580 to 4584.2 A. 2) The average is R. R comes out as 1.32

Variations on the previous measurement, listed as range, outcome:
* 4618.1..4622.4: 1.38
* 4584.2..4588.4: 1.3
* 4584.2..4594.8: 1.34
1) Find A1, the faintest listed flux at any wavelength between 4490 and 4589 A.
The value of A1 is 0.9572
